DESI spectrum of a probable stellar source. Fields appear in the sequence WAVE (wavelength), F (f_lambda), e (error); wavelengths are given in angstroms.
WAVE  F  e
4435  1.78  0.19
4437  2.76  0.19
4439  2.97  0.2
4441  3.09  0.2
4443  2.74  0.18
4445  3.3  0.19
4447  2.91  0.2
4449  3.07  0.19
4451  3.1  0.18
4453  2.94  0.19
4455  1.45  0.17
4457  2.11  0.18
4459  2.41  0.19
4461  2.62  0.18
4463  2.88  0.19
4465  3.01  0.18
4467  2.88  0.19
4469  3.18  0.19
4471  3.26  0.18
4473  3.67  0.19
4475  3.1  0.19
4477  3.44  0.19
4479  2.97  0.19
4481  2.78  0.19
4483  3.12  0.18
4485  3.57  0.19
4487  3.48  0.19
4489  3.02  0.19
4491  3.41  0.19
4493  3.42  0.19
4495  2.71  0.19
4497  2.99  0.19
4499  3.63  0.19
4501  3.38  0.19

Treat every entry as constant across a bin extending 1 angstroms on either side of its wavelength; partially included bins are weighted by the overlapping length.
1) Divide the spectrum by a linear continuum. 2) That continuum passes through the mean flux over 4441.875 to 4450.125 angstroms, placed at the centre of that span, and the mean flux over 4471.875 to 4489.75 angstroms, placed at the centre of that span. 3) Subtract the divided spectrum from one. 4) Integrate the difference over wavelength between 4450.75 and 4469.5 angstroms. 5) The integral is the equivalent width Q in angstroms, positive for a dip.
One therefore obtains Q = 2.9 angstroms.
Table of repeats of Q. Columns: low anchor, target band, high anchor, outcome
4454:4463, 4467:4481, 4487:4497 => -2.9 angstroms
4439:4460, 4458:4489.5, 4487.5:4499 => -1.2 angstroms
